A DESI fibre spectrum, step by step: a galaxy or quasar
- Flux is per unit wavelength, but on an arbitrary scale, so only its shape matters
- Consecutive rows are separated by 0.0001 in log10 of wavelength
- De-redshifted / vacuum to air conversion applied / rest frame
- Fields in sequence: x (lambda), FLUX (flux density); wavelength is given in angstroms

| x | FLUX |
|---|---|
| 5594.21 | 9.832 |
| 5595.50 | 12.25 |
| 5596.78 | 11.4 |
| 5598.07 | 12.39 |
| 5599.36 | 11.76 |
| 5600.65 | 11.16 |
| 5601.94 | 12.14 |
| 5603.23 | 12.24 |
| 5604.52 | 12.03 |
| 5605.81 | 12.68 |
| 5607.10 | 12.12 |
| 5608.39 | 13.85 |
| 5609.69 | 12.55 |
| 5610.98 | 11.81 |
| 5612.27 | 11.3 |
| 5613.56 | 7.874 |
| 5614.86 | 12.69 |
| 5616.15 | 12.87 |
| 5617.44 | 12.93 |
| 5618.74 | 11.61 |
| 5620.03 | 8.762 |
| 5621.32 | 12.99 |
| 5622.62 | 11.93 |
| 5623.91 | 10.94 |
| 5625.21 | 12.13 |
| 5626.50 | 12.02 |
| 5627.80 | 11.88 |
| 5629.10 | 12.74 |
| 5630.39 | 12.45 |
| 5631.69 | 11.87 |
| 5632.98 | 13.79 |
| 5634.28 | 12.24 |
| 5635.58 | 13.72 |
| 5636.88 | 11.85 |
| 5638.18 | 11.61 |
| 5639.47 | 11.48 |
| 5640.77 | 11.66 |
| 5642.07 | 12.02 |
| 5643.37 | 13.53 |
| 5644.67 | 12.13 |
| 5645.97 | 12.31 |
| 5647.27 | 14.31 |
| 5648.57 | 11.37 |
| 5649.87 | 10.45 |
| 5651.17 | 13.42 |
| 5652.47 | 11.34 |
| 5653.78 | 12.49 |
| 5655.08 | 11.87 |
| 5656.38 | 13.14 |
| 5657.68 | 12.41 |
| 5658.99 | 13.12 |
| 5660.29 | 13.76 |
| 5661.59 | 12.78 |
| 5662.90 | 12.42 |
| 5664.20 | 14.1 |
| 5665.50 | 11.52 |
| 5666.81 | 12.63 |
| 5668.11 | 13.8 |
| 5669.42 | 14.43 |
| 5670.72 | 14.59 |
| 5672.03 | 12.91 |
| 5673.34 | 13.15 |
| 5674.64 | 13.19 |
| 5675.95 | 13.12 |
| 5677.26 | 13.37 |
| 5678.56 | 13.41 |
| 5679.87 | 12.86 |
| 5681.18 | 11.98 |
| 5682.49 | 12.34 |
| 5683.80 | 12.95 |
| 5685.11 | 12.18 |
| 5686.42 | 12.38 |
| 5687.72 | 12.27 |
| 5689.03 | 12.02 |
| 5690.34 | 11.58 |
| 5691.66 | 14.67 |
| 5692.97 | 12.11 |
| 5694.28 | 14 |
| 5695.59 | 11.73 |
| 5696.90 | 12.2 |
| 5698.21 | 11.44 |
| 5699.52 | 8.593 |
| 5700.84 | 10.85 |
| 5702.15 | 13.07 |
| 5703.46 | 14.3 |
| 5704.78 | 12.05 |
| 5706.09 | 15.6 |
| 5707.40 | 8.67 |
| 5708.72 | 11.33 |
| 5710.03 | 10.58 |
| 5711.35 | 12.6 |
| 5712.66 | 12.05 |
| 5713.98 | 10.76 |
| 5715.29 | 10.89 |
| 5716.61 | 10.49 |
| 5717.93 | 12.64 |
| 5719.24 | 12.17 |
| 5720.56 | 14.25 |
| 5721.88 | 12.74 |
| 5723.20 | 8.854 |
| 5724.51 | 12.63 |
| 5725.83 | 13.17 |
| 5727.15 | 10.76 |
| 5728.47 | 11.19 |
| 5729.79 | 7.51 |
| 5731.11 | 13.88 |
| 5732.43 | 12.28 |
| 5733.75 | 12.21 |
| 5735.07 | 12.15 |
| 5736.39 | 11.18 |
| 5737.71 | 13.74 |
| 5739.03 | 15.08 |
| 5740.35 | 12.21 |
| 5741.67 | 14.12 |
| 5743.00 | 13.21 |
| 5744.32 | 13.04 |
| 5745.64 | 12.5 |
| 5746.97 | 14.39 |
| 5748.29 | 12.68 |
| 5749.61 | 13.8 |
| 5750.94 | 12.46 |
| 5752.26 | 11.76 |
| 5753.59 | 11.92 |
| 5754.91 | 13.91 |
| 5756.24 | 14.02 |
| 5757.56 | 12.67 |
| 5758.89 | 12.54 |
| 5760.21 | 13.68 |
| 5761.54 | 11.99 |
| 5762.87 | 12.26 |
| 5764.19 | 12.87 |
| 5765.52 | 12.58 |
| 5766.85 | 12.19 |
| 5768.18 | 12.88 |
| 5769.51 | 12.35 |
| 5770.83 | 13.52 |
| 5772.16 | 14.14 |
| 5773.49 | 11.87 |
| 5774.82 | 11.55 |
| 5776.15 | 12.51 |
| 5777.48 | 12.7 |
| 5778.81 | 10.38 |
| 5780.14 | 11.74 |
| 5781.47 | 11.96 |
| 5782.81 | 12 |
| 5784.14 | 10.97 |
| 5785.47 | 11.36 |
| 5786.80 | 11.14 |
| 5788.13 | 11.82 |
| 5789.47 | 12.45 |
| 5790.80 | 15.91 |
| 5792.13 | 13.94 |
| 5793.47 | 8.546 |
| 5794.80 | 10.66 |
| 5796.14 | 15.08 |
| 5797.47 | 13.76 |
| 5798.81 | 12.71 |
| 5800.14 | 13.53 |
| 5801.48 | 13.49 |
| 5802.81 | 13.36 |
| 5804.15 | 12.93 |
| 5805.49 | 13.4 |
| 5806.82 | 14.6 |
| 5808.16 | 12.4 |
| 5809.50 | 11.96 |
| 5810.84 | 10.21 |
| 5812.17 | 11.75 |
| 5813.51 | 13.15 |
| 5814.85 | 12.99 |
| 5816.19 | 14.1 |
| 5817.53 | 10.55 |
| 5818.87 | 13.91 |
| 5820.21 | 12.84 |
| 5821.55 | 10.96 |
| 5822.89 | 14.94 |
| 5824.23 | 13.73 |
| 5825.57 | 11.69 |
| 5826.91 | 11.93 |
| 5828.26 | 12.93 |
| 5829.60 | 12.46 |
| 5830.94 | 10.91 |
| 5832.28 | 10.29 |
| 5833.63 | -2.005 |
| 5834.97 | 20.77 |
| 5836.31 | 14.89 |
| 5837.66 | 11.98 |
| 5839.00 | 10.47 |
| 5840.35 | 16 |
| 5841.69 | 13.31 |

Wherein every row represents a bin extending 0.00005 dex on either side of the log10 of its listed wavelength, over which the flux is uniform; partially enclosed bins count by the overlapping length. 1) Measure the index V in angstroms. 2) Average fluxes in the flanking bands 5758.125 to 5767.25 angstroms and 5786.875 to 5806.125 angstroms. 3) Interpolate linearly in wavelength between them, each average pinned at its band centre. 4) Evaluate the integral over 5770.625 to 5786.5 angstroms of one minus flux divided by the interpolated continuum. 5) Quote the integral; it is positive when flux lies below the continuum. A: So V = 0.9 angstroms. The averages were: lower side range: 12.6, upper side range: 12.9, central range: 12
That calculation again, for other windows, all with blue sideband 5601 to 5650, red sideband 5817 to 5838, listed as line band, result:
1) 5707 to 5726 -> 0.77 angstroms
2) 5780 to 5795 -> 0.18 angstroms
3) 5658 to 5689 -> -2.32 angstroms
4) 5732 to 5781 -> -2.69 angstroms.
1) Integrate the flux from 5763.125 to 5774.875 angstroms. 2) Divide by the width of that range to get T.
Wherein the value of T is 12.7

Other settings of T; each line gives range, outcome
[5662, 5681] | 13.2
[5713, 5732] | 11.6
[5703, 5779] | 12.4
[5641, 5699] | 12.7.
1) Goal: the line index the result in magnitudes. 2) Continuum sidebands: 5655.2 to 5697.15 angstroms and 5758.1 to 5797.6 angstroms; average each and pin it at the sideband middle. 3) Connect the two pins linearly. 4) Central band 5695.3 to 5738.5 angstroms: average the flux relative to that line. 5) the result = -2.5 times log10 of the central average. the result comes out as 0.080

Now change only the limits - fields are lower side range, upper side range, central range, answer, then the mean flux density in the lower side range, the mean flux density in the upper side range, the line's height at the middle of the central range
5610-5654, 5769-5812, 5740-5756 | -0.06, 12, 12.5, 12.3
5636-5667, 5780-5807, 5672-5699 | -0.02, 12.4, 12.6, 12.5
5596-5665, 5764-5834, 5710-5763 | -0.01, 12.2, 12.3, 12.2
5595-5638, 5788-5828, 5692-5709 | 0.03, 12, 12.8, 12.4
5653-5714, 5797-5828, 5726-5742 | 0.04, 12.6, 12.8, 12.7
